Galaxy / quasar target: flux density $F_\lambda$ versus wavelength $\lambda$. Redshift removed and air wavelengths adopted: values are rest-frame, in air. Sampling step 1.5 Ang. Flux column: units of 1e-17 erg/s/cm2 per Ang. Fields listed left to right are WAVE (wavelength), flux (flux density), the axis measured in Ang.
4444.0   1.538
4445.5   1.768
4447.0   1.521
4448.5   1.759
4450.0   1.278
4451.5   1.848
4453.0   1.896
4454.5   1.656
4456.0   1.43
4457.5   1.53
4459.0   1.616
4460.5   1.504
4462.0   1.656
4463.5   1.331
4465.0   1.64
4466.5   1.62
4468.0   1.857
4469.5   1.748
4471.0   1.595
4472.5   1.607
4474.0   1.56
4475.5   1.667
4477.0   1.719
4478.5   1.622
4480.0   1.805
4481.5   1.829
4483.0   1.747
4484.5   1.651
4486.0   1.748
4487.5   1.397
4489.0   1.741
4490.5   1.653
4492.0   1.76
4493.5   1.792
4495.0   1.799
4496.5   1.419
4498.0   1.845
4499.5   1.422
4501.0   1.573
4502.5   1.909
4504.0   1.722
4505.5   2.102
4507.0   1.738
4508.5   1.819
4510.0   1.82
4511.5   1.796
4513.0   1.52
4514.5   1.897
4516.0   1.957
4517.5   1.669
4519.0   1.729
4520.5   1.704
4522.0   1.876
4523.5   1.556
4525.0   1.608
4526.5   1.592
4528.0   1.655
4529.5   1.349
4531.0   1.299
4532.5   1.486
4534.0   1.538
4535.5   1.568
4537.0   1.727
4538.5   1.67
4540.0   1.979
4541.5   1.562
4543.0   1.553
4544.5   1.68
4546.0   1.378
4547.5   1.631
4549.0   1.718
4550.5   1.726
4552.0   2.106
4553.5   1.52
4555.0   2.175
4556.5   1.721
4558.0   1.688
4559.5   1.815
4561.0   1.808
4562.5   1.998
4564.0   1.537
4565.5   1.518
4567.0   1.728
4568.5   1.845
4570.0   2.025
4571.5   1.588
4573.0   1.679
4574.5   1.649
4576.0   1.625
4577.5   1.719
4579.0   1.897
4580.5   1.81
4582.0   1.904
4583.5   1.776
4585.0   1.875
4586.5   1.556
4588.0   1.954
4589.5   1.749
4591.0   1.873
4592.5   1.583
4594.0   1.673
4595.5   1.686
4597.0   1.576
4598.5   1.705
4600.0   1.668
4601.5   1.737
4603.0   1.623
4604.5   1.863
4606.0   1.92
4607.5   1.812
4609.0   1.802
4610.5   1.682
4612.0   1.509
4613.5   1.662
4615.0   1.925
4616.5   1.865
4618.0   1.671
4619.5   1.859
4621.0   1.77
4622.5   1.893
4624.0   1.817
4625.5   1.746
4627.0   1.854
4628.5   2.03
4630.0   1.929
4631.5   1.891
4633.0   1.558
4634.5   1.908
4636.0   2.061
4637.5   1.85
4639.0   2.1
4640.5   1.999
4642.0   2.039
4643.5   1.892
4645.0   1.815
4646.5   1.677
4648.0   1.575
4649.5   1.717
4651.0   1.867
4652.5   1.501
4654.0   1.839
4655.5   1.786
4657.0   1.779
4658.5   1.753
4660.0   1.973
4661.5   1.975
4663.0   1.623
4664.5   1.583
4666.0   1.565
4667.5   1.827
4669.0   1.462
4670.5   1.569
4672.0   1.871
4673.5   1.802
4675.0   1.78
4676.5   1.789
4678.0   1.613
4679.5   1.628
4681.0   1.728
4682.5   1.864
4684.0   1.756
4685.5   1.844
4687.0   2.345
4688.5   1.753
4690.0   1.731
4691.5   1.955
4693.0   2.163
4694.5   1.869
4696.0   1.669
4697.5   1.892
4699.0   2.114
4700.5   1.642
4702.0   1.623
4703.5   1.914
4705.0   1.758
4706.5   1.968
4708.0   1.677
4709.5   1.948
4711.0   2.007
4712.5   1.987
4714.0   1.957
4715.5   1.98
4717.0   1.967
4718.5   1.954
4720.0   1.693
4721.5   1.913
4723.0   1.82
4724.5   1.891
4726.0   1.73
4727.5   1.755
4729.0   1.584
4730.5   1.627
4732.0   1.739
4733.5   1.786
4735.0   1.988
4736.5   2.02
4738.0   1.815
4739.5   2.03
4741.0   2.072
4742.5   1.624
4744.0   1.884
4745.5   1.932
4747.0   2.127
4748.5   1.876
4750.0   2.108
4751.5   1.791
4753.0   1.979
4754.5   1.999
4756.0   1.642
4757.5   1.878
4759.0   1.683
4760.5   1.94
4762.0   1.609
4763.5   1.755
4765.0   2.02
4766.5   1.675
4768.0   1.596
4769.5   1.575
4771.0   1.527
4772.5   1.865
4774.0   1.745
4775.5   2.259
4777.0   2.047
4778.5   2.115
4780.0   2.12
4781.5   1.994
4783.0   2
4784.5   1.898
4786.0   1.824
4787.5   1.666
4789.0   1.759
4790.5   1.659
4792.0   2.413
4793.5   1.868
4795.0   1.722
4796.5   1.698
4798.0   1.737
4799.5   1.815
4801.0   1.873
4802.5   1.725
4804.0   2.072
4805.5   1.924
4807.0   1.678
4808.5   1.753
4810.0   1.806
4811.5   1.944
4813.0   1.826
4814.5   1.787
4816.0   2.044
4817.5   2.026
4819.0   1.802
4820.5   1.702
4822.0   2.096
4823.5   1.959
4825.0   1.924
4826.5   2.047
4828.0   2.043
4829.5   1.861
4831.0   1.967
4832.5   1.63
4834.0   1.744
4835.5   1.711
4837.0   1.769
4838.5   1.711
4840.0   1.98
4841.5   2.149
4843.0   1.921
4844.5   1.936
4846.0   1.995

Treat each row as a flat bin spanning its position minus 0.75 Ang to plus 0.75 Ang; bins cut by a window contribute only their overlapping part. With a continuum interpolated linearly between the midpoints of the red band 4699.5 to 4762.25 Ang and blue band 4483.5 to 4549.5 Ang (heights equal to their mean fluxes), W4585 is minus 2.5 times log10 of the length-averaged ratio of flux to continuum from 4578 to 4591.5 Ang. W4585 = -0.05 mag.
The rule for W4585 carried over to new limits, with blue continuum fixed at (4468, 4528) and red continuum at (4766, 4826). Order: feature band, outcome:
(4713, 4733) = 0.005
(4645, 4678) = 0.041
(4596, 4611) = 0.017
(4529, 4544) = 0.100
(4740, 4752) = -0.053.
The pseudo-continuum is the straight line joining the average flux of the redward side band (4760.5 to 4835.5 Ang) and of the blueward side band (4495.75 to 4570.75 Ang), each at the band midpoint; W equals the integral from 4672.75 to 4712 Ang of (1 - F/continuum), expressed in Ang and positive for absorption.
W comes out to -0.9 Ang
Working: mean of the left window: 1.71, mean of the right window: 1.86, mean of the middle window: 1.84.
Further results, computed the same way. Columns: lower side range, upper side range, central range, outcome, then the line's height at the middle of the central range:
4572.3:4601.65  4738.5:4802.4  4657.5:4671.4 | 0.6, 1.79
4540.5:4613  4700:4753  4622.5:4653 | -1.0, 1.79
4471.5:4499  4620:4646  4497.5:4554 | 1.8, 1.74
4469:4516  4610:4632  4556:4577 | 0.4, 1.77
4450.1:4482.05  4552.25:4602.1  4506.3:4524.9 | -0.7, 1.69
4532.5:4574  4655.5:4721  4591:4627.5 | 0.3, 1.76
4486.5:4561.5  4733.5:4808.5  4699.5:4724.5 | -0.5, 1.83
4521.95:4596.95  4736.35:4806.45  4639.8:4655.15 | -0.2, 1.77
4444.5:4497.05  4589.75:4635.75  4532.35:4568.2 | 0.3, 1.72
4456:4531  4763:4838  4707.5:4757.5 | -1.6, 1.82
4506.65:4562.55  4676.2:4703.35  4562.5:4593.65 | -0.3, 1.74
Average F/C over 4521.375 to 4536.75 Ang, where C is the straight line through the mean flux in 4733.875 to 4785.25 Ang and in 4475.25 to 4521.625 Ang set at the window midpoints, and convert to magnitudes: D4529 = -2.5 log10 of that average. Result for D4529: 0.13 mag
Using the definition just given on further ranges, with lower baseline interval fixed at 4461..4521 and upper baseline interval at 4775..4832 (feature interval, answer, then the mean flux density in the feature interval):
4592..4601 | 0.08 mag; 1.65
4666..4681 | 0.08 mag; 1.7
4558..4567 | 0.01 mag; 1.73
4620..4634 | -0.03 mag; 1.83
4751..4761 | 0.02 mag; 1.84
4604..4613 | 0.01 mag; 1.76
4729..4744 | 0.01 mag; 1.84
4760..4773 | 0.10 mag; 1.72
